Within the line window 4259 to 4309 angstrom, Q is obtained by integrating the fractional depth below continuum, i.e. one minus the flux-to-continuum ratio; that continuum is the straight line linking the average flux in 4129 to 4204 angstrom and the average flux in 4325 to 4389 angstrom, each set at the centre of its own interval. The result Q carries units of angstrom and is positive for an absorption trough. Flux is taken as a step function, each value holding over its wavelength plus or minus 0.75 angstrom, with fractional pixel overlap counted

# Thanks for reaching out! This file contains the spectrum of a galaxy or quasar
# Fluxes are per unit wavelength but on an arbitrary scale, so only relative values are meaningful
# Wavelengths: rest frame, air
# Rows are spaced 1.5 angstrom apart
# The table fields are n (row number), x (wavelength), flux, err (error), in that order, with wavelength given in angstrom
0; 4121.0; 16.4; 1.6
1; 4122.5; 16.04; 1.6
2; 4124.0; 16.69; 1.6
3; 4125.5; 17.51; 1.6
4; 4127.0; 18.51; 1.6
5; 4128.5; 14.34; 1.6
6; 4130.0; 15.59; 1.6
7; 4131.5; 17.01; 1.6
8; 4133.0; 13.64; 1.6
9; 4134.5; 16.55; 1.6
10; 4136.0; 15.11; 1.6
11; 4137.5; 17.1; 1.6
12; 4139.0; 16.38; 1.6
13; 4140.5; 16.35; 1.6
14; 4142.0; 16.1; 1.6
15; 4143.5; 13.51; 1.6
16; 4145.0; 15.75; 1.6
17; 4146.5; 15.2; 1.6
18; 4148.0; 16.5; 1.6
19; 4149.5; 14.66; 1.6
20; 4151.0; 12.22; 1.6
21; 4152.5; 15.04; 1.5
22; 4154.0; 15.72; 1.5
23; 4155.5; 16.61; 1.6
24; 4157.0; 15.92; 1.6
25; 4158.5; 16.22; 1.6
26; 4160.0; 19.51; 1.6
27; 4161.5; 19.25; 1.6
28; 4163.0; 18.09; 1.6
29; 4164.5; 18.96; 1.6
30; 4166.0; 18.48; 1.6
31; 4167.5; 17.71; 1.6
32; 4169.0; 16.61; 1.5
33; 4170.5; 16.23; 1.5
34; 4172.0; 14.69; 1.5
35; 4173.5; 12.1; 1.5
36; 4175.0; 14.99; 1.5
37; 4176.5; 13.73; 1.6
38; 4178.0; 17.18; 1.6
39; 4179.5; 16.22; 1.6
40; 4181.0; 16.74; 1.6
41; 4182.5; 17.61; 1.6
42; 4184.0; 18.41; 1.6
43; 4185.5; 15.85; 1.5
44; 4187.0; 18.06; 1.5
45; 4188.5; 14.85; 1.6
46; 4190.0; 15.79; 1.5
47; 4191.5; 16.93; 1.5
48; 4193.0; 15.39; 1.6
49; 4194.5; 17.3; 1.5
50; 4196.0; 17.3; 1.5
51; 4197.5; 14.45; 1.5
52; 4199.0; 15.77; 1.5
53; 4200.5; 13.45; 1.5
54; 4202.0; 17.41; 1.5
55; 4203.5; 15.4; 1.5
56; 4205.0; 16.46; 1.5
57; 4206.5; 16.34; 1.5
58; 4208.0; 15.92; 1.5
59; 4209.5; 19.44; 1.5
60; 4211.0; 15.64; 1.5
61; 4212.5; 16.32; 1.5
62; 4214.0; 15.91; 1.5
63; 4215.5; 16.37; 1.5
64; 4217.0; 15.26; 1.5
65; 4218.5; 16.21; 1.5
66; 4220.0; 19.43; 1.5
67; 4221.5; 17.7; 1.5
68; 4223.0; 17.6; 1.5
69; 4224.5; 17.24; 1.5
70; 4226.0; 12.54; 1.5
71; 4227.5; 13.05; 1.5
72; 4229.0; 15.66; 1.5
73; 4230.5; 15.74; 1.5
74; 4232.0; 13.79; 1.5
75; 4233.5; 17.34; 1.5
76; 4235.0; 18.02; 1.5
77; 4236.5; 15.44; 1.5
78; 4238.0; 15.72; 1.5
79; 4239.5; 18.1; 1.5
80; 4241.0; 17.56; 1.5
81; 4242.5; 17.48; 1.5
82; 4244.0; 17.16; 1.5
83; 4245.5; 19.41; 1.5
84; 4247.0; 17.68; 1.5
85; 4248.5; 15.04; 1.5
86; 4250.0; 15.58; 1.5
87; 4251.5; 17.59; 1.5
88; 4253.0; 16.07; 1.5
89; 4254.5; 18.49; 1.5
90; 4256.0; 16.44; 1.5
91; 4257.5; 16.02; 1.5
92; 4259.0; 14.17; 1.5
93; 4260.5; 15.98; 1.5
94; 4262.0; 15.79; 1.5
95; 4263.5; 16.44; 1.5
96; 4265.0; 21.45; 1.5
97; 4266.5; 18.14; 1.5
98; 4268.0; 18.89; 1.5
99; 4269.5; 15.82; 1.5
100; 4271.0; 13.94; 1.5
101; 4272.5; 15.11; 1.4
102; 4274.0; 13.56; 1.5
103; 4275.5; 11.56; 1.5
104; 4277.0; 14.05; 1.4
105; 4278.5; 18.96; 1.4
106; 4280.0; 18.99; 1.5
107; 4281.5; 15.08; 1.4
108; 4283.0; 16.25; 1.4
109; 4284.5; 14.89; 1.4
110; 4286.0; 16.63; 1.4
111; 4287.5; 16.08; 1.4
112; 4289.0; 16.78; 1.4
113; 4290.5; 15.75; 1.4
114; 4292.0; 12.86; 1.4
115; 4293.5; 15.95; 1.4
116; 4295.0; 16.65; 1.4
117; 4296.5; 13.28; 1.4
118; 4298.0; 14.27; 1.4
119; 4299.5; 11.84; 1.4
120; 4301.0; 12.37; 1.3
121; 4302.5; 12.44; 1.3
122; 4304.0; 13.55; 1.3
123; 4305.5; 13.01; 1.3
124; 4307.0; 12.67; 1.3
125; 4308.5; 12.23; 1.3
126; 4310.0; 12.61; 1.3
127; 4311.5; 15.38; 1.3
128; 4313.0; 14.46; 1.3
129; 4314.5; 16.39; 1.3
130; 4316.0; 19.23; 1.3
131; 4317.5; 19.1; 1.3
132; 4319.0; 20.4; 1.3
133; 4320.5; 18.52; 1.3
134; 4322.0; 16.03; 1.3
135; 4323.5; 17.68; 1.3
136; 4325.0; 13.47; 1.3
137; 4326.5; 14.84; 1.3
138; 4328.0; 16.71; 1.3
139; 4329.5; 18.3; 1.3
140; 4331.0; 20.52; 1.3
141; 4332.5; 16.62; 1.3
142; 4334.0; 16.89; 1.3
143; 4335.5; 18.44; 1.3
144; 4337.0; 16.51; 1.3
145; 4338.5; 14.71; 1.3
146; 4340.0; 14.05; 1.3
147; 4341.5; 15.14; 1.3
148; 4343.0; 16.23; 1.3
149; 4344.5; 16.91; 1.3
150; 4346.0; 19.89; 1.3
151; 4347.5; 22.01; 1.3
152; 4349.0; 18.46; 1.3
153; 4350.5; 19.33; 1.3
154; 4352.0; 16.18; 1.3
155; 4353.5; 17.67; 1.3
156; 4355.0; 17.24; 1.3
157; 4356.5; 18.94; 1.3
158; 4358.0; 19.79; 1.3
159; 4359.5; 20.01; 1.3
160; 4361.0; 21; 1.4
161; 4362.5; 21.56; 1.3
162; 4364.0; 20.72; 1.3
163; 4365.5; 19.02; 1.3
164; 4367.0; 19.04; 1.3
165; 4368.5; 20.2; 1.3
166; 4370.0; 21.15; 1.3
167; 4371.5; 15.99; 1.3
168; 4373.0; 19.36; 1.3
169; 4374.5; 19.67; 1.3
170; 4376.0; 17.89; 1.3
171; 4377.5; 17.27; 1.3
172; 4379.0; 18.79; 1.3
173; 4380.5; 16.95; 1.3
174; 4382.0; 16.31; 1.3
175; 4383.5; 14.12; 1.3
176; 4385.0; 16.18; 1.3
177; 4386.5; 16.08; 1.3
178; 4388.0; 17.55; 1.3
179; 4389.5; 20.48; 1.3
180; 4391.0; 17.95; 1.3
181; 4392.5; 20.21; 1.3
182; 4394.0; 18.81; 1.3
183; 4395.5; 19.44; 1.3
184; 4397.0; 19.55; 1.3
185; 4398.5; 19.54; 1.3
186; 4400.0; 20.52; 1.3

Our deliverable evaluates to 5.9 angstrom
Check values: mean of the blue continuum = 16.1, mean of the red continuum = 17.9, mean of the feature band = 15.2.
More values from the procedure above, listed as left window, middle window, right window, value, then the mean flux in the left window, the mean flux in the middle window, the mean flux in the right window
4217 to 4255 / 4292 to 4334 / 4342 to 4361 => 5.8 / 16.6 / 15.5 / 18.6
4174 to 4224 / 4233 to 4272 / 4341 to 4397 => 0.3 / 16.4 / 16.9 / 18.5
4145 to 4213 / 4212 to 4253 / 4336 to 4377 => 1.1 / 16.3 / 16.5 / 18.5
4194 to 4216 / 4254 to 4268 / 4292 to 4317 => -1.9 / 16.2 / 17.1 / 14.2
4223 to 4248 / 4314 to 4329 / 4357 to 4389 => 0.4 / 16.4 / 17.3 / 18.5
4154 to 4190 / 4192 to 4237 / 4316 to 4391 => 2.2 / 16.7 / 16.1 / 18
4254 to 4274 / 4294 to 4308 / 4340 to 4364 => 3.2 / 16.5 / 13.4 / 18.6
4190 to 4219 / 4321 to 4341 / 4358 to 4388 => 1.5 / 16.2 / 16.5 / 18.5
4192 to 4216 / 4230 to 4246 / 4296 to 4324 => -1.1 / 16.2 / 16.9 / 15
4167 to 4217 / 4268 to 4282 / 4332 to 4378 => 1.5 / 16.1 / 15.4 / 18.3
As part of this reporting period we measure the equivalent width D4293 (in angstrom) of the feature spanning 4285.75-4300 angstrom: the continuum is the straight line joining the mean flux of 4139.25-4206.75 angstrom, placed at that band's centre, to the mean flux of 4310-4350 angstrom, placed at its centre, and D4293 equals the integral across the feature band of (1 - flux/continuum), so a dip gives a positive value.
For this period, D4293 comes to 1.6 angstrom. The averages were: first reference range 16.2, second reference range 17.1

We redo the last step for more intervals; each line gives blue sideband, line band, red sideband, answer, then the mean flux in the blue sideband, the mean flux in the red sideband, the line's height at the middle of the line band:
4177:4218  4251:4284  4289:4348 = -0.5 angstrom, 16.3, 15.8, 16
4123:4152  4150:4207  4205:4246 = -0.7 angstrom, 15.7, 16.5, 16.1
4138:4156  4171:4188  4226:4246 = -0.3 angstrom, 15.3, 16.3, 15.7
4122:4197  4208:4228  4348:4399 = 0.6 angstrom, 16.2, 18.6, 16.9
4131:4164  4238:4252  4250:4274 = -0.6 angstrom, 16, 16.6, 16.5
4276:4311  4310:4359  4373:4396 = -3.7 angstrom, 14.6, 17.9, 16.1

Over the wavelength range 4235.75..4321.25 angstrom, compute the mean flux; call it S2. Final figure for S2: 15.9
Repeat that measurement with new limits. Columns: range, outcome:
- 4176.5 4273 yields 16.5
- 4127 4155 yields 15.5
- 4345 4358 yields 18.7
